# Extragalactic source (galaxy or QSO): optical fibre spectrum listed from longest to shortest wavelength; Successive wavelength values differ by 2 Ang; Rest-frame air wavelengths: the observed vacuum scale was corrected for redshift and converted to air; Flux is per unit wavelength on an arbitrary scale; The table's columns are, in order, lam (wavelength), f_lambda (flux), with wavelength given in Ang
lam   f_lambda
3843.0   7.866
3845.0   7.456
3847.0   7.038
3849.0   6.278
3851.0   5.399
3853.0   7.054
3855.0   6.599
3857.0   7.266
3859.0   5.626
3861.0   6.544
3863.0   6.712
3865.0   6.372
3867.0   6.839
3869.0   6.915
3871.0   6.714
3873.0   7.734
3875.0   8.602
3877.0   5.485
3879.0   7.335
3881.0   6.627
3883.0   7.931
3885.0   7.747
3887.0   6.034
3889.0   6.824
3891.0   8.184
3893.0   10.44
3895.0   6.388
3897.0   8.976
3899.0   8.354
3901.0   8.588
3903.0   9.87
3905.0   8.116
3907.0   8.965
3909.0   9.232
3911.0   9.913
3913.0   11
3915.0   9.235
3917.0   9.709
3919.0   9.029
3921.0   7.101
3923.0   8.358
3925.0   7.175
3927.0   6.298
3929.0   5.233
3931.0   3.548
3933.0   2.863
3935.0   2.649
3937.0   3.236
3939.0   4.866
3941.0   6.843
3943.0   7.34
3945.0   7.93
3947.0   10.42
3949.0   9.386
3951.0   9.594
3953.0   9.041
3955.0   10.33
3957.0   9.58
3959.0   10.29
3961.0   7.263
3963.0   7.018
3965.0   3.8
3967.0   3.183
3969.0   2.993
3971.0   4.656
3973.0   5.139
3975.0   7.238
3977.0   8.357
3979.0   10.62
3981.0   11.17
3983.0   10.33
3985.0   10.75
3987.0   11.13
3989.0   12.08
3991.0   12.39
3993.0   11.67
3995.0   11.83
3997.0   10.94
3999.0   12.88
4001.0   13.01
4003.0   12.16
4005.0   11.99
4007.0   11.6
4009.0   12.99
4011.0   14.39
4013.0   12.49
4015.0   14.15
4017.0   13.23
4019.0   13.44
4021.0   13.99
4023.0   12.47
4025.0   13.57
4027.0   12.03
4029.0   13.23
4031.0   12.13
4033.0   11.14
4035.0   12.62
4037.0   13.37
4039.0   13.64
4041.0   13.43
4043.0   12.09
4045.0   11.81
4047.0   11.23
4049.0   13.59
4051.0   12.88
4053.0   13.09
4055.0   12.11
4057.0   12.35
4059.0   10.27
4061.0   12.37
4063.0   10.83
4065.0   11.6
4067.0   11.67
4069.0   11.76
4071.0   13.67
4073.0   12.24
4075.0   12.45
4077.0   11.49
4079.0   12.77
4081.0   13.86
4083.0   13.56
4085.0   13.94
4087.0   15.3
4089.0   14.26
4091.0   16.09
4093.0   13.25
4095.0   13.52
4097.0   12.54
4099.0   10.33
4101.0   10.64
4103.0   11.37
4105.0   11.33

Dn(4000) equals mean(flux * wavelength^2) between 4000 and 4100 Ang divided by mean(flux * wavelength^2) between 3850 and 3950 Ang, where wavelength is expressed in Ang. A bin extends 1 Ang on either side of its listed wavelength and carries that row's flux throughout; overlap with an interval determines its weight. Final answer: 1.88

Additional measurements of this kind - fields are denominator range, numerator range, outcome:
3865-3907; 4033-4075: 1.74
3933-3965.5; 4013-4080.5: 1.78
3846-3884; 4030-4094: 2.07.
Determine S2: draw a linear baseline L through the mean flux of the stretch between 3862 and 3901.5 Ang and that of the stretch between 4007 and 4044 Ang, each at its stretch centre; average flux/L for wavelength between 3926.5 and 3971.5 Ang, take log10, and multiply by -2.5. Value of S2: 0.48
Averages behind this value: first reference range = 7.43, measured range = 6.47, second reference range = 13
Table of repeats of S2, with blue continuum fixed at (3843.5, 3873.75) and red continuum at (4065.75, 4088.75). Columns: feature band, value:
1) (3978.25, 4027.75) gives -0.134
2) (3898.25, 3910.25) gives -0.110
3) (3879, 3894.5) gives -0.013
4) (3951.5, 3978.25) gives 0.368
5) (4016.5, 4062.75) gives -0.061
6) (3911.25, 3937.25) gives 0.249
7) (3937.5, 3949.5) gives 0.213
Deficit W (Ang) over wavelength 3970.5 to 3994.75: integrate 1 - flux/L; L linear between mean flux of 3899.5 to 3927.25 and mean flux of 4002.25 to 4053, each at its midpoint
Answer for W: 3.2 Ang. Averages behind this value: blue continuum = 8.82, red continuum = 12.8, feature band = 9.8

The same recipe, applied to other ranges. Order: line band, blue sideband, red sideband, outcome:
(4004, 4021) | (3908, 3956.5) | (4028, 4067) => -3.5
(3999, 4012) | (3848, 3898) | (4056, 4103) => -2.5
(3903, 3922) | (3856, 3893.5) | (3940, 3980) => -4.9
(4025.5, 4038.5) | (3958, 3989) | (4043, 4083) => -2.2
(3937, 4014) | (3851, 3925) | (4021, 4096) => 7.8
